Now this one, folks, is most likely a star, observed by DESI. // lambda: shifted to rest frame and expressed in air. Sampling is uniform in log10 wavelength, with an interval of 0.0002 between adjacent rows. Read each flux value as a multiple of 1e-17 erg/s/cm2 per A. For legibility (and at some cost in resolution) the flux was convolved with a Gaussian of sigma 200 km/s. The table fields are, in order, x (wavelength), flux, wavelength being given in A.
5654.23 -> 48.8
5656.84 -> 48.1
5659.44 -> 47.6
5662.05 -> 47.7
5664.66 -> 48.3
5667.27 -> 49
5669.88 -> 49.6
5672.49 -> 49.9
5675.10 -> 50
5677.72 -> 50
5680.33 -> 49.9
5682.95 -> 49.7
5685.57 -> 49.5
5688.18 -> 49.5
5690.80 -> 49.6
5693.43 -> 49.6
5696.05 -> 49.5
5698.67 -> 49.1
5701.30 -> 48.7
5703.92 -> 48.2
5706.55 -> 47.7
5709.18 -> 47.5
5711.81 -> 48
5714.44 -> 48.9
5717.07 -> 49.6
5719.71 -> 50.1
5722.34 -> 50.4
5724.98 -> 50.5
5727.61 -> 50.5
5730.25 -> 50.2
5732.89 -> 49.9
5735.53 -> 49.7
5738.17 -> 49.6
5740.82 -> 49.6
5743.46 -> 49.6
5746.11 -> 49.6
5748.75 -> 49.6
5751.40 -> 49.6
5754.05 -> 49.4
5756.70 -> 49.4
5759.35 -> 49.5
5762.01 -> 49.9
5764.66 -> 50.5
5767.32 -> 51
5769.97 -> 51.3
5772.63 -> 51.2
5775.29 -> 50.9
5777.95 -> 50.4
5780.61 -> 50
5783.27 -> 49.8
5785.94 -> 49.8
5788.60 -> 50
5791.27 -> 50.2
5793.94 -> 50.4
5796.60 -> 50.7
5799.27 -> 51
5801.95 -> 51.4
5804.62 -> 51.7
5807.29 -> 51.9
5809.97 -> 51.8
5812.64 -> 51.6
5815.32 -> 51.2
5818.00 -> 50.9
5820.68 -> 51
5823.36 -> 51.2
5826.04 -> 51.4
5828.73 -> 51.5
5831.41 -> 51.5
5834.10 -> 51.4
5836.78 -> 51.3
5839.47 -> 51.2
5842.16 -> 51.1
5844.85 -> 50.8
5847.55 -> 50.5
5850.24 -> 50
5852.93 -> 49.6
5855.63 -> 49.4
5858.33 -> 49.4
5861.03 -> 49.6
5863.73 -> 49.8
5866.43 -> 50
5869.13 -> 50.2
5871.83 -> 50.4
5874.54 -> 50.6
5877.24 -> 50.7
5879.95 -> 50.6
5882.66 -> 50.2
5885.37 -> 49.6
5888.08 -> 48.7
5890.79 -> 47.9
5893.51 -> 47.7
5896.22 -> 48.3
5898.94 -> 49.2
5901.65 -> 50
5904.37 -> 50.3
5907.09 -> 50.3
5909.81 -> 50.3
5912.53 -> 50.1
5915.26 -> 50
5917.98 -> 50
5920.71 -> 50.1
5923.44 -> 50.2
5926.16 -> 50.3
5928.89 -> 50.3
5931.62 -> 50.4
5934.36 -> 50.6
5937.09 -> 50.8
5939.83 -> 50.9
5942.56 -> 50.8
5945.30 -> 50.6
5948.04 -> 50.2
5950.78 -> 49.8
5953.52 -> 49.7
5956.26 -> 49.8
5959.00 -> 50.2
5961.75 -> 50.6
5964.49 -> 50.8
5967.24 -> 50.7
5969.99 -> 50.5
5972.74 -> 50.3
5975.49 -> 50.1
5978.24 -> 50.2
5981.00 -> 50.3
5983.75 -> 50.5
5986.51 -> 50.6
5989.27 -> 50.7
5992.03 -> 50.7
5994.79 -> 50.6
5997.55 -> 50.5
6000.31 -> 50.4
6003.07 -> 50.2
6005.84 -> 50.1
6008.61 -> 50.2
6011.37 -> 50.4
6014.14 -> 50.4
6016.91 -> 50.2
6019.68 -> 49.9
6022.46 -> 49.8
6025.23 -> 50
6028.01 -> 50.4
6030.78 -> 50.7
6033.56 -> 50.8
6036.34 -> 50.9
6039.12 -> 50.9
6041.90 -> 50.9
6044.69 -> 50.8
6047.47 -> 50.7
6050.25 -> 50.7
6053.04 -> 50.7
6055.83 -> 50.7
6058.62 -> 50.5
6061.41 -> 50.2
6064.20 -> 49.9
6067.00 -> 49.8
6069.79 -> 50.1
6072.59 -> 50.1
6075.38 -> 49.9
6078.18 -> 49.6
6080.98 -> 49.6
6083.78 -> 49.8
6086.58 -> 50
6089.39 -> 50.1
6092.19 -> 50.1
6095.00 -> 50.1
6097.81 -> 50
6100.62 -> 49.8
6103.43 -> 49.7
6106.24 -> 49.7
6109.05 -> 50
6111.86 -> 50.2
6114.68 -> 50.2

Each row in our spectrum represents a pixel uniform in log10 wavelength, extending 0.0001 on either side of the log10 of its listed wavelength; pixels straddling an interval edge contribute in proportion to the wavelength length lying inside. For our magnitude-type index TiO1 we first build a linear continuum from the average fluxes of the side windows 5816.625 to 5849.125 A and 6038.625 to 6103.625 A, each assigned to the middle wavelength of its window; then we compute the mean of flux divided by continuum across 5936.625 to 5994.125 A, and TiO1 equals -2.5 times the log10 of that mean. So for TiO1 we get 0.00 mag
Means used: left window 51.1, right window 50.2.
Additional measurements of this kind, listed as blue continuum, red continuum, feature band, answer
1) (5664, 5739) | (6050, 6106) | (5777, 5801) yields -0.015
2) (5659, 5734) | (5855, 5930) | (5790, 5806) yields -0.030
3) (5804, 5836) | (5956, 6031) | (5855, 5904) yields 0.032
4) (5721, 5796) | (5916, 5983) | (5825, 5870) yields -0.006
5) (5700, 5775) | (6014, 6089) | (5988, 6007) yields -0.006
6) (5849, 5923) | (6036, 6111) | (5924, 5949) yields -0.015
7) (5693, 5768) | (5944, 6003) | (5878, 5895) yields 0.020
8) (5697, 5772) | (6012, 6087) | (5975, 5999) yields -0.007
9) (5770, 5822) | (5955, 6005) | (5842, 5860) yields 0.015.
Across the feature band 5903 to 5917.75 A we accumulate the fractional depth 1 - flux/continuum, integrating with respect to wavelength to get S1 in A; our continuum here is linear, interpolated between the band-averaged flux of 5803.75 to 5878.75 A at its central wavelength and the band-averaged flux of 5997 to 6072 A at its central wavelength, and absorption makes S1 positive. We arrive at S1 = 0.1 A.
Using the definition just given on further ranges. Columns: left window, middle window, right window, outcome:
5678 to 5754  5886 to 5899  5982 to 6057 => 0.4 A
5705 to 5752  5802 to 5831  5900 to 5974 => -0.9 A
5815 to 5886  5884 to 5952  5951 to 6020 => 0.7 A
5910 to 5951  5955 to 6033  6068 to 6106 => -0.3 A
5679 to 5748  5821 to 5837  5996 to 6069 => -0.5 A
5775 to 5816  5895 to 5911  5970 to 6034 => 0.3 A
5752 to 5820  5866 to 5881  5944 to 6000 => 0.0 A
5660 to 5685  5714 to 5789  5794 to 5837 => 0.6 A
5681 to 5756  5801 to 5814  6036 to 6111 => -0.5 A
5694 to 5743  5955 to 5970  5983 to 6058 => 0.0 A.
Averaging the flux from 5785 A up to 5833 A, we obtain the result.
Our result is 51.1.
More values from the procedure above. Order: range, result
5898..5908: 50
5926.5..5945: 50.6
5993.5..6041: 50.4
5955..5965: 50.3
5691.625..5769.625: 49.5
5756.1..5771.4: 50.3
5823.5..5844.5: 51.3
